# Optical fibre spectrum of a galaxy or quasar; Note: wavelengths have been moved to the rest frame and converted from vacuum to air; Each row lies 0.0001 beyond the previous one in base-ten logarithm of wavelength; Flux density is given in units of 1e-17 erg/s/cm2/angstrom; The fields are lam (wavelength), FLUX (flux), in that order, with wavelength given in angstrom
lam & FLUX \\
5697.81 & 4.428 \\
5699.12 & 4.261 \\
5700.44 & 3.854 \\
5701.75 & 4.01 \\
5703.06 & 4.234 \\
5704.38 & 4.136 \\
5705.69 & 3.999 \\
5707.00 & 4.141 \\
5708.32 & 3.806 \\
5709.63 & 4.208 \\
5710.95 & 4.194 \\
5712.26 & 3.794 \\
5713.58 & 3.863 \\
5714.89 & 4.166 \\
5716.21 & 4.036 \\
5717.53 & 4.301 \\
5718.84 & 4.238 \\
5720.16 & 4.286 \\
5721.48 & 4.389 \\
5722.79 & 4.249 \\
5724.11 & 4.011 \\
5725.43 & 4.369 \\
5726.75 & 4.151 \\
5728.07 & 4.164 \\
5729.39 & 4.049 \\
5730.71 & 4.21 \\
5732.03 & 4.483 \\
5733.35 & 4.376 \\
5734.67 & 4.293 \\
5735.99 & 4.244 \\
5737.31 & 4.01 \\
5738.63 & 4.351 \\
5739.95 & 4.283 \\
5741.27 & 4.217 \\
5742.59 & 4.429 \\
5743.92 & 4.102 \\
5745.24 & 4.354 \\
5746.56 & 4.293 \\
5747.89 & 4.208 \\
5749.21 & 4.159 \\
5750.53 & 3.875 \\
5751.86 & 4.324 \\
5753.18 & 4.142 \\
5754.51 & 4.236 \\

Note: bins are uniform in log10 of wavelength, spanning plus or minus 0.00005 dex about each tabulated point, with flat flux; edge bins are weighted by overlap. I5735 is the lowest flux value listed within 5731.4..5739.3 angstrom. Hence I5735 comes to 4.01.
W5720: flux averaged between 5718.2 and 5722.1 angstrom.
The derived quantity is 4.3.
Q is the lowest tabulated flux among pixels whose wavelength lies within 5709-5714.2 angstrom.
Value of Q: 3.794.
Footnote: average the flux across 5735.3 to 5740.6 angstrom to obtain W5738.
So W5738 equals 4.23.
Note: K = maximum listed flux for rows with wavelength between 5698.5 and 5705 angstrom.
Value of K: 4.261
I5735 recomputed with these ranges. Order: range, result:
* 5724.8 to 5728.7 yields 4.151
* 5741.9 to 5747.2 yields 4.102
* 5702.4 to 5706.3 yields 3.999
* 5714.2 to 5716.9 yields 4.036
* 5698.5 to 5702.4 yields 3.854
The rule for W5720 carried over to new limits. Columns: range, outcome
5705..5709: 3.99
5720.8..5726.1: 4.25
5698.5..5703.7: 4.09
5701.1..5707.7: 4.1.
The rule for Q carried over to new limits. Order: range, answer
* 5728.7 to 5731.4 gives 4.049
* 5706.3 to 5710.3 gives 3.806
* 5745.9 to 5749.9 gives 4.159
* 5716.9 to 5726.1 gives 4.011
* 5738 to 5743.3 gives 4.217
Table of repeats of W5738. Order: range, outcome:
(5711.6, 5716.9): 3.97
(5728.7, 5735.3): 4.28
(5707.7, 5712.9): 4.01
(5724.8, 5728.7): 4.22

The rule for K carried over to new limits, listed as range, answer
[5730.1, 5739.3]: 4.483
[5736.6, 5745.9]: 4.429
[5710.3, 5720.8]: 4.301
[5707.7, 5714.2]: 4.208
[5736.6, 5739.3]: 4.351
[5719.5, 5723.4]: 4.389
